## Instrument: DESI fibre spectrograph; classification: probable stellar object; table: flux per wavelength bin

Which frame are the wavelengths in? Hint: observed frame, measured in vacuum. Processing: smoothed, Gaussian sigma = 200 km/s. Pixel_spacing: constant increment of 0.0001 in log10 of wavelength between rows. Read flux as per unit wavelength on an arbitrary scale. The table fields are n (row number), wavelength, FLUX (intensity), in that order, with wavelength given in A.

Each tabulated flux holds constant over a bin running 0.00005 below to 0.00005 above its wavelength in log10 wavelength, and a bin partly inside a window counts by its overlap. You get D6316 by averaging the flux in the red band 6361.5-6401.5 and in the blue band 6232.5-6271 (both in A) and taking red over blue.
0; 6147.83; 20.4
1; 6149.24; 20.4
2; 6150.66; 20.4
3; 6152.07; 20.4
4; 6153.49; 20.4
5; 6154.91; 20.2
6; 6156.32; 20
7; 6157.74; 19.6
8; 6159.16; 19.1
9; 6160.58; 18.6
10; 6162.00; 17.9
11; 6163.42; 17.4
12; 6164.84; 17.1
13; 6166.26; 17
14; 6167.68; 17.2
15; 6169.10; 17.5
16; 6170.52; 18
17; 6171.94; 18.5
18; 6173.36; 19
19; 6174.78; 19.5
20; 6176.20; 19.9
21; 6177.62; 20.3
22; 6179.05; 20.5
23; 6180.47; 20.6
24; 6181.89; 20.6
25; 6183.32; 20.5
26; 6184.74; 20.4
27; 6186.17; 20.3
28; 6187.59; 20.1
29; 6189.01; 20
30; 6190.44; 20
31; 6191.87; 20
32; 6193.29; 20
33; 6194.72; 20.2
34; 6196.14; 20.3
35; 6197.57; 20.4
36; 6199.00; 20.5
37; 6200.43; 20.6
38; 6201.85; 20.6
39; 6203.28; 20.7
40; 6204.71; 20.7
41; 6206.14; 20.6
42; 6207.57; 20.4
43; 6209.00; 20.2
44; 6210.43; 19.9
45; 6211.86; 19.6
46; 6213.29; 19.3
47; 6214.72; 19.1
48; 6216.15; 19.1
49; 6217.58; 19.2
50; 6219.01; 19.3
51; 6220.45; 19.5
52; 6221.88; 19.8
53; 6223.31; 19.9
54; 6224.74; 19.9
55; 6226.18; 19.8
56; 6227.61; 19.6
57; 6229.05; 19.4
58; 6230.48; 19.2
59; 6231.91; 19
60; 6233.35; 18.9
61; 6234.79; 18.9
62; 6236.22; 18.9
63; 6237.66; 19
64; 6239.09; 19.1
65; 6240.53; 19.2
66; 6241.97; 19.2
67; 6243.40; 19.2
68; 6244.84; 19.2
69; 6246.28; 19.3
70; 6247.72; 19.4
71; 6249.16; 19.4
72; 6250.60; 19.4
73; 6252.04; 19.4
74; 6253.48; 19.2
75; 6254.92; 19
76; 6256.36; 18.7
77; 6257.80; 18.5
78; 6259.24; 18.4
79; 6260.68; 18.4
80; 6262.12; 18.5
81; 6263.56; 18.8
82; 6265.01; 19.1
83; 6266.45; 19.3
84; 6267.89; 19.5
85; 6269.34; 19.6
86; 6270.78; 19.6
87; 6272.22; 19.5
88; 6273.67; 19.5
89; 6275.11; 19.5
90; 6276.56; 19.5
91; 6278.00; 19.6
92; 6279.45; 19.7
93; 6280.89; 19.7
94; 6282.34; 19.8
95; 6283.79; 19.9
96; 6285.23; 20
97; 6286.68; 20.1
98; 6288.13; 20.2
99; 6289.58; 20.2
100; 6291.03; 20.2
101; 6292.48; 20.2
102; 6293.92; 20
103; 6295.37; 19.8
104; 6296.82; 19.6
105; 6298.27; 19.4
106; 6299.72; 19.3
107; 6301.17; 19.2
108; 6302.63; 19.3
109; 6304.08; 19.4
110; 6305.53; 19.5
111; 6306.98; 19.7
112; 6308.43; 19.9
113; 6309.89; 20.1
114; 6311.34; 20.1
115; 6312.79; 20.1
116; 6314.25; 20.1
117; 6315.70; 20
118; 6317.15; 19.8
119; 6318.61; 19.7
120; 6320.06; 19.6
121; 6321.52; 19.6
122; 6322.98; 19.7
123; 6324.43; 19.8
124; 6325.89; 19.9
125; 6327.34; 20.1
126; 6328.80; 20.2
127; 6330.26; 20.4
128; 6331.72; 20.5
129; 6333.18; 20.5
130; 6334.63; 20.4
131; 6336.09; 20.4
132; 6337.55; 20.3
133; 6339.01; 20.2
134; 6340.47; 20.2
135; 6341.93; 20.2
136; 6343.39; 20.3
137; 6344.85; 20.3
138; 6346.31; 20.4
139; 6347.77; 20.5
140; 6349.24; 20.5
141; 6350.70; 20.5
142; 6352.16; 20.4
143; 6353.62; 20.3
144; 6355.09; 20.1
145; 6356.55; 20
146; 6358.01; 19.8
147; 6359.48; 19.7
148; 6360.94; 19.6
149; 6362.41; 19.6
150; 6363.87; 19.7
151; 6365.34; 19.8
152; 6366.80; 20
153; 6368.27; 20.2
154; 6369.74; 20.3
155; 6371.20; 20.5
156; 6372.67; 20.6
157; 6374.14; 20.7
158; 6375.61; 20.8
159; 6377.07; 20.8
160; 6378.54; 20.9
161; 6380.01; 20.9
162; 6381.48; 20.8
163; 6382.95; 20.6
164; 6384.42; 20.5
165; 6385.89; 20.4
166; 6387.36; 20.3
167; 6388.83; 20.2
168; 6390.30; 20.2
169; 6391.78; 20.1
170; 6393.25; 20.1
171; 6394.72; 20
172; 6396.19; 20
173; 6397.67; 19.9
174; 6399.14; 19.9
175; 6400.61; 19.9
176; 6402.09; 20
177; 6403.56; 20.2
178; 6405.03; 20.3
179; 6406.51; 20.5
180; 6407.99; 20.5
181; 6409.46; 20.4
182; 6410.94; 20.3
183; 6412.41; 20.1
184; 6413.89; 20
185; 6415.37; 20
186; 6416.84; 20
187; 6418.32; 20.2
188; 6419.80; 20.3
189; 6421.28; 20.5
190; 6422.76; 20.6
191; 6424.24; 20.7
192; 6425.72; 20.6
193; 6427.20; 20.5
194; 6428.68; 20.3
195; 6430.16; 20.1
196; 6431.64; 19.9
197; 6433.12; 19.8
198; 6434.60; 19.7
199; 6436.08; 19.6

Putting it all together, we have 1.1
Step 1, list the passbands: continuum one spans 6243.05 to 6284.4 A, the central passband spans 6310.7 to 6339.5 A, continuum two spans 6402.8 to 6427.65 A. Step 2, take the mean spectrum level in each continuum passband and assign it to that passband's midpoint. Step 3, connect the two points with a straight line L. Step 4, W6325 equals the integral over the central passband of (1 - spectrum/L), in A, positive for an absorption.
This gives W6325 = -0.5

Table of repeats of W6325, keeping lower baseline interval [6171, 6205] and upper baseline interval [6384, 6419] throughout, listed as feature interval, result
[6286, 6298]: 0.09 A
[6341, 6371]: 0.07 A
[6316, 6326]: 0.21 A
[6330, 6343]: -0.12 A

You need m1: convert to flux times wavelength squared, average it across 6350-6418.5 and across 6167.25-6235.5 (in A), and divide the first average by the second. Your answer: 1.1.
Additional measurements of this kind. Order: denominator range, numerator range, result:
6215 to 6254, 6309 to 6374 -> 1.08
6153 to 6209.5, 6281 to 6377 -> 1.07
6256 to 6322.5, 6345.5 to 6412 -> 1.06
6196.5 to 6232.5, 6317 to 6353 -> 1.06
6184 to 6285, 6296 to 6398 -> 1.07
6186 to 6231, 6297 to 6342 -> 1.03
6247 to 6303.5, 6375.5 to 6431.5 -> 1.09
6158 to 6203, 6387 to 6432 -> 1.12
